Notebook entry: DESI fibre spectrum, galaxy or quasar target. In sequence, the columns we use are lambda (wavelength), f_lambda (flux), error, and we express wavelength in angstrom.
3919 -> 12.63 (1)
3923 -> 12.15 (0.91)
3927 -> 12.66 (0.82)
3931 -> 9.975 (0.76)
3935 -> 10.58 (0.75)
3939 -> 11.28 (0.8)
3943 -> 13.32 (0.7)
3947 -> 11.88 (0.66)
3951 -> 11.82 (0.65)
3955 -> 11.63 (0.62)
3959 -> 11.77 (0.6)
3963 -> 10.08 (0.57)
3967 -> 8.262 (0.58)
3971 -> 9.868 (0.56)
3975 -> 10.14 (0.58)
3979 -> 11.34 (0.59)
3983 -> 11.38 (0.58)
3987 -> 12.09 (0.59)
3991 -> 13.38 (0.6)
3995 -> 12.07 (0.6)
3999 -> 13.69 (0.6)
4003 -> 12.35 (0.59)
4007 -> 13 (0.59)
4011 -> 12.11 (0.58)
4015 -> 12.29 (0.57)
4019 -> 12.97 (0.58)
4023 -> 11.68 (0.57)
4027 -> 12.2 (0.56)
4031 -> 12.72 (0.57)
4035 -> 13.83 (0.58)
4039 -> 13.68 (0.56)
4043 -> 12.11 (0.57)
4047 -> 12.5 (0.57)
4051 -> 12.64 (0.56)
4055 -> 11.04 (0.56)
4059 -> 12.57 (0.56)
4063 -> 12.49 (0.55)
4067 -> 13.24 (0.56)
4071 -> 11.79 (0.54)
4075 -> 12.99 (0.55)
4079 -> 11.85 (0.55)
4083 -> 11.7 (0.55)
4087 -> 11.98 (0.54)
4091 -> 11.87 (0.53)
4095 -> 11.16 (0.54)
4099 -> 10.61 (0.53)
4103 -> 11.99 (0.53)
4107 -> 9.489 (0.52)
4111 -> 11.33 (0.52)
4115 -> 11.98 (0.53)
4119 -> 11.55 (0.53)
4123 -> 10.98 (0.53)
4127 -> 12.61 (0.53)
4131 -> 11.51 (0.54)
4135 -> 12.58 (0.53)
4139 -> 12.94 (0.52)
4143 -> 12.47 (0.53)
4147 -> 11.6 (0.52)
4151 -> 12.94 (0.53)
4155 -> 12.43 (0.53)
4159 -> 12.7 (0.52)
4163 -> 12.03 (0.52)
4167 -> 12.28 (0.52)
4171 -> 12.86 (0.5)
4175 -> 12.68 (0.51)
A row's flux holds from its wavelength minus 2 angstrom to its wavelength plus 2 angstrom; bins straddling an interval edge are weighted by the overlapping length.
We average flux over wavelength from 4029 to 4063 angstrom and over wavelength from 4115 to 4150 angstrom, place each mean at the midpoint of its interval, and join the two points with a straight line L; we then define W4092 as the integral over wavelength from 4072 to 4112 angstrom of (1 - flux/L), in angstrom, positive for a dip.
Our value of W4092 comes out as 2.65 angstrom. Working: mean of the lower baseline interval 12.6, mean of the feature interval 11.5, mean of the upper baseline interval 12.1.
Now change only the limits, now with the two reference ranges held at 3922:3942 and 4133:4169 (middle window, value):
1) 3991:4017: -2.0 angstrom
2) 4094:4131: 2.8 angstrom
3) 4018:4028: -0.3 angstrom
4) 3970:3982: 1.1 angstrom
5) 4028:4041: -1.6 angstrom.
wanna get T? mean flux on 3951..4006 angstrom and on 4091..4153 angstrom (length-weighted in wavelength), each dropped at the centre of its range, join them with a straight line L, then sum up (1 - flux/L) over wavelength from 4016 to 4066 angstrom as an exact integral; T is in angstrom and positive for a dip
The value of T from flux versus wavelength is -4.3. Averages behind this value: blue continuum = 11.4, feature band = 12.5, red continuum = 11.7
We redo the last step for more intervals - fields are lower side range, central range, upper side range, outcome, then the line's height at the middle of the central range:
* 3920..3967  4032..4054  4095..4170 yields -2.23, 11.7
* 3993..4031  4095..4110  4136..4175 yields 2.03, 12.5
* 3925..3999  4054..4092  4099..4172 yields -1.42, 11.8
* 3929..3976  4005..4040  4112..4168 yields -4.05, 11.4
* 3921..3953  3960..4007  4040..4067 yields 2.21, 12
